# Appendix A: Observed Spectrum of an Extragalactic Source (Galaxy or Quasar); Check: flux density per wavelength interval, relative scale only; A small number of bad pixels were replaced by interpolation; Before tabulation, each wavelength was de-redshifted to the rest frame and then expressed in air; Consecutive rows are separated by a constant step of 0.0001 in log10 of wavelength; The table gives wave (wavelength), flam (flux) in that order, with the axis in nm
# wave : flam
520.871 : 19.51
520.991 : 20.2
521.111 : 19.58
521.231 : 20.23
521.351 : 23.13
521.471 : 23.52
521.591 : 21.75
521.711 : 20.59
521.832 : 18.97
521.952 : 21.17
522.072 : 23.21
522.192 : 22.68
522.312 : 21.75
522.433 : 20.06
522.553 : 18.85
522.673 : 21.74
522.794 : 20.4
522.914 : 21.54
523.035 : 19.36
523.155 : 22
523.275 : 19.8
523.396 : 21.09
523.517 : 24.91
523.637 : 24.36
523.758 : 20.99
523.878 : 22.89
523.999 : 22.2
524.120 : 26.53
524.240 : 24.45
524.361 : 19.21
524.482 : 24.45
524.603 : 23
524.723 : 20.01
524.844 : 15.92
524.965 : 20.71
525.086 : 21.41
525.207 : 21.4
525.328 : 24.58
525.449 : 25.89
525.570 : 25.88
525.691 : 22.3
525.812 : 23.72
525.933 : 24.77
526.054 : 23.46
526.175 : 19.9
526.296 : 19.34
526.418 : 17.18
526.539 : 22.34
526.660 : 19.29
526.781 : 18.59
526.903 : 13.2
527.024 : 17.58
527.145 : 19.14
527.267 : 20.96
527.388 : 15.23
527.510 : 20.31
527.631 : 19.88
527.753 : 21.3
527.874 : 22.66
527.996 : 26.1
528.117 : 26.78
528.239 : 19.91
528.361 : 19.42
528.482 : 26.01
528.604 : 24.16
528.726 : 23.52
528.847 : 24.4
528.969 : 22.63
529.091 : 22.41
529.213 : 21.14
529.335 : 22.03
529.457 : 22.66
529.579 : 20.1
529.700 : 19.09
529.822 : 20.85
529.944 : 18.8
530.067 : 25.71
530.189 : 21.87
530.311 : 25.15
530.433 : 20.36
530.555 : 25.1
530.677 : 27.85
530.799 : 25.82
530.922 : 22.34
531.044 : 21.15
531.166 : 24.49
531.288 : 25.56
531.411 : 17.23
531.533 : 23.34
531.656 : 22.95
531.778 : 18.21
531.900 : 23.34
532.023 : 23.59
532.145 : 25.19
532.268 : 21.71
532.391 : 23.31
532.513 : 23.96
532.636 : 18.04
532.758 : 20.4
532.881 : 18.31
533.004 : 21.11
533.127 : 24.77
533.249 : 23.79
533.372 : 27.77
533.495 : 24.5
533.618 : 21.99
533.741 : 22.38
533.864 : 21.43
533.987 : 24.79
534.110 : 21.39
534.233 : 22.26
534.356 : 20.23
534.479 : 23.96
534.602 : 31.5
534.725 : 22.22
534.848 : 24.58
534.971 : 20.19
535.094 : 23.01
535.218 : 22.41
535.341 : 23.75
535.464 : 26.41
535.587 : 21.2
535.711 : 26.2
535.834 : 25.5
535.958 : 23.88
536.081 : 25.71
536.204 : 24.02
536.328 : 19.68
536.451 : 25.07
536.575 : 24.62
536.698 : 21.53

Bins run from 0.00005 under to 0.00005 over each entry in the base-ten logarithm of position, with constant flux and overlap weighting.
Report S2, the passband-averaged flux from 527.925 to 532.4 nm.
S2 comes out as 22.8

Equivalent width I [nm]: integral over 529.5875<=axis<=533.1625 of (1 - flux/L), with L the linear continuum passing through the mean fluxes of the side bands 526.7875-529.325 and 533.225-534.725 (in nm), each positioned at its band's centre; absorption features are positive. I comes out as 0.05 nm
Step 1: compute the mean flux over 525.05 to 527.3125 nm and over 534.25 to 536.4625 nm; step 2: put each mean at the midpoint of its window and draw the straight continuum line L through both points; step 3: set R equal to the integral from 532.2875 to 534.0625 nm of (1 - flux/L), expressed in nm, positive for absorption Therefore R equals 0.05 nm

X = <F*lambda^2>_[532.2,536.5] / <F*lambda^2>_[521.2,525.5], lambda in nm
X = 1.1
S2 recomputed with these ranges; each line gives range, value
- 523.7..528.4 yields 21.4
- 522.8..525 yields 21.8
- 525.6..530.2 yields 21.3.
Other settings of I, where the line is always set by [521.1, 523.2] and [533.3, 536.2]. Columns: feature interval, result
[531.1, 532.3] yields 0.03 nm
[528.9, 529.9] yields 0.06 nm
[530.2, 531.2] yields -0.04 nm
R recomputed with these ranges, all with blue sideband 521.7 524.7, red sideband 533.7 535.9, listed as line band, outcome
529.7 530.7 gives 0.004 nm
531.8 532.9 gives 0.056 nm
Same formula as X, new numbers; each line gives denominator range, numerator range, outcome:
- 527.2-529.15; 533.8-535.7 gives 1.08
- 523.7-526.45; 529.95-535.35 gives 1.06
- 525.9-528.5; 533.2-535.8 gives 1.19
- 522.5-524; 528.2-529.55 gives 1.07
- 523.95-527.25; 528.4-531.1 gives 1.09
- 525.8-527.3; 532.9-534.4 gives 1.19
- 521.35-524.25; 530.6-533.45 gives 1.08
